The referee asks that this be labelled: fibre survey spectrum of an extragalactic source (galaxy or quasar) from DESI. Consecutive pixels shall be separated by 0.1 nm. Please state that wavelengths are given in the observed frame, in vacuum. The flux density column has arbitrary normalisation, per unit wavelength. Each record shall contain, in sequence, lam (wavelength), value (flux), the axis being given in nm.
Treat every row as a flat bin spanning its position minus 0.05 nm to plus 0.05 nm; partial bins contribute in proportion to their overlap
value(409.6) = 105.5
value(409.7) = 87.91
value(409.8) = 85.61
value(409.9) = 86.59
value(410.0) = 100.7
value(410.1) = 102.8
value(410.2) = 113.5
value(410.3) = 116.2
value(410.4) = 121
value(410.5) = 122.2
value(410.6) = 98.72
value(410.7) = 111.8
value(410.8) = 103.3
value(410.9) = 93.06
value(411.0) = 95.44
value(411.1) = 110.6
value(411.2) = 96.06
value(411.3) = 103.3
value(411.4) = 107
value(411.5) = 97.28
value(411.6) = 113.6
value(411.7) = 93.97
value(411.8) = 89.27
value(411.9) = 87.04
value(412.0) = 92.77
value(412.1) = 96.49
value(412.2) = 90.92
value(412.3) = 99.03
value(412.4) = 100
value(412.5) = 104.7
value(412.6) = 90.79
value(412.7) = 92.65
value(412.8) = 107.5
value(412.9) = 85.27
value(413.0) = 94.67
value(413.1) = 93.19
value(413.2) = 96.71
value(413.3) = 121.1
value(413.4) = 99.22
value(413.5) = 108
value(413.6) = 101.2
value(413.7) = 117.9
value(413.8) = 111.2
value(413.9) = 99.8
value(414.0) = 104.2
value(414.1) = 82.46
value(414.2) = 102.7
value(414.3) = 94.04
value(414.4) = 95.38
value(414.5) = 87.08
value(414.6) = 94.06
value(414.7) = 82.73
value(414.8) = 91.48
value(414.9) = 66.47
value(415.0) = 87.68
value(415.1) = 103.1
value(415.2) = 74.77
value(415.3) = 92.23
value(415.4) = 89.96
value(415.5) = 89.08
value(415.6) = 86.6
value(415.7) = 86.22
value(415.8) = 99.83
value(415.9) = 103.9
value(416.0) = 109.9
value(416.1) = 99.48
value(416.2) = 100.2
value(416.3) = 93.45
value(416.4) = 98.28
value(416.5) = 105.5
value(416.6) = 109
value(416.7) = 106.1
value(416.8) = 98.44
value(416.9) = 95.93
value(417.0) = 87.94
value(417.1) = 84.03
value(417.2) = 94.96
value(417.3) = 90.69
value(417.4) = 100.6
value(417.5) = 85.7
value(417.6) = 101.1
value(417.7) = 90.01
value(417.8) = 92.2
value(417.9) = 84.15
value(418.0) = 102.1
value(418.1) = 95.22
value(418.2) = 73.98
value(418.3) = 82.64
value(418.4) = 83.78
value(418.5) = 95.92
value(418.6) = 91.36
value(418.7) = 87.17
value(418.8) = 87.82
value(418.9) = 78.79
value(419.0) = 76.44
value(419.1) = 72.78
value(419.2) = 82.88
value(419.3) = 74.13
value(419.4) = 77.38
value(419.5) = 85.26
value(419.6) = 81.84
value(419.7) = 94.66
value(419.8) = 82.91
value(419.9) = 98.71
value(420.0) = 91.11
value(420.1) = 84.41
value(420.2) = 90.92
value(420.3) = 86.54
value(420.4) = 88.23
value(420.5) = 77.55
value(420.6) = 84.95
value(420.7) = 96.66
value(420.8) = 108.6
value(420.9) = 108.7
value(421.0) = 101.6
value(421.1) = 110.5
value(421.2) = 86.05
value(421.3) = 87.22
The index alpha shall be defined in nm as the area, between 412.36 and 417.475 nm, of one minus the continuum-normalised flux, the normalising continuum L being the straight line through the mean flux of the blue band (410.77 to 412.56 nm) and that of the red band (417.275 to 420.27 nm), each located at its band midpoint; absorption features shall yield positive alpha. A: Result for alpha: -0.164 nm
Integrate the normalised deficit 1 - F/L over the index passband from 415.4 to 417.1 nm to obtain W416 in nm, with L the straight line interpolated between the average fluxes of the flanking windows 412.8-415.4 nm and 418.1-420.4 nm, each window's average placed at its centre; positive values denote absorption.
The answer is -0.12 nm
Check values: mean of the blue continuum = 95.6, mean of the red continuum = 84.9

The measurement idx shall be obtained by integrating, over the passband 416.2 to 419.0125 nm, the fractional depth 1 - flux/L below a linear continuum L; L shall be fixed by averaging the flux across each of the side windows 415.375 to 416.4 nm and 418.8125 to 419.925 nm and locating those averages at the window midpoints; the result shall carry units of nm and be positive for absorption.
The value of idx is -0.09 nm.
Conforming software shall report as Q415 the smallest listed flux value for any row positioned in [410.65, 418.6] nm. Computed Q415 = 66.47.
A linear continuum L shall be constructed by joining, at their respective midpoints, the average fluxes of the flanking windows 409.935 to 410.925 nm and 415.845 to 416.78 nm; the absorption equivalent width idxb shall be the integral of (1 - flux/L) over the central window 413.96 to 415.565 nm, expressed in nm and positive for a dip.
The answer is 0.22 nm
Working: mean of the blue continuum 108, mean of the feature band 89.7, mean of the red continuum 103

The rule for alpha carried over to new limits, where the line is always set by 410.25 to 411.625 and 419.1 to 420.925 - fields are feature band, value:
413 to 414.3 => -0.022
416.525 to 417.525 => -0.020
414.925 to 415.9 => 0.072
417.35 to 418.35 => 0.017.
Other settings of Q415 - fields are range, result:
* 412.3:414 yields 85.27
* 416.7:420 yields 72.78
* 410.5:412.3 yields 87.04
